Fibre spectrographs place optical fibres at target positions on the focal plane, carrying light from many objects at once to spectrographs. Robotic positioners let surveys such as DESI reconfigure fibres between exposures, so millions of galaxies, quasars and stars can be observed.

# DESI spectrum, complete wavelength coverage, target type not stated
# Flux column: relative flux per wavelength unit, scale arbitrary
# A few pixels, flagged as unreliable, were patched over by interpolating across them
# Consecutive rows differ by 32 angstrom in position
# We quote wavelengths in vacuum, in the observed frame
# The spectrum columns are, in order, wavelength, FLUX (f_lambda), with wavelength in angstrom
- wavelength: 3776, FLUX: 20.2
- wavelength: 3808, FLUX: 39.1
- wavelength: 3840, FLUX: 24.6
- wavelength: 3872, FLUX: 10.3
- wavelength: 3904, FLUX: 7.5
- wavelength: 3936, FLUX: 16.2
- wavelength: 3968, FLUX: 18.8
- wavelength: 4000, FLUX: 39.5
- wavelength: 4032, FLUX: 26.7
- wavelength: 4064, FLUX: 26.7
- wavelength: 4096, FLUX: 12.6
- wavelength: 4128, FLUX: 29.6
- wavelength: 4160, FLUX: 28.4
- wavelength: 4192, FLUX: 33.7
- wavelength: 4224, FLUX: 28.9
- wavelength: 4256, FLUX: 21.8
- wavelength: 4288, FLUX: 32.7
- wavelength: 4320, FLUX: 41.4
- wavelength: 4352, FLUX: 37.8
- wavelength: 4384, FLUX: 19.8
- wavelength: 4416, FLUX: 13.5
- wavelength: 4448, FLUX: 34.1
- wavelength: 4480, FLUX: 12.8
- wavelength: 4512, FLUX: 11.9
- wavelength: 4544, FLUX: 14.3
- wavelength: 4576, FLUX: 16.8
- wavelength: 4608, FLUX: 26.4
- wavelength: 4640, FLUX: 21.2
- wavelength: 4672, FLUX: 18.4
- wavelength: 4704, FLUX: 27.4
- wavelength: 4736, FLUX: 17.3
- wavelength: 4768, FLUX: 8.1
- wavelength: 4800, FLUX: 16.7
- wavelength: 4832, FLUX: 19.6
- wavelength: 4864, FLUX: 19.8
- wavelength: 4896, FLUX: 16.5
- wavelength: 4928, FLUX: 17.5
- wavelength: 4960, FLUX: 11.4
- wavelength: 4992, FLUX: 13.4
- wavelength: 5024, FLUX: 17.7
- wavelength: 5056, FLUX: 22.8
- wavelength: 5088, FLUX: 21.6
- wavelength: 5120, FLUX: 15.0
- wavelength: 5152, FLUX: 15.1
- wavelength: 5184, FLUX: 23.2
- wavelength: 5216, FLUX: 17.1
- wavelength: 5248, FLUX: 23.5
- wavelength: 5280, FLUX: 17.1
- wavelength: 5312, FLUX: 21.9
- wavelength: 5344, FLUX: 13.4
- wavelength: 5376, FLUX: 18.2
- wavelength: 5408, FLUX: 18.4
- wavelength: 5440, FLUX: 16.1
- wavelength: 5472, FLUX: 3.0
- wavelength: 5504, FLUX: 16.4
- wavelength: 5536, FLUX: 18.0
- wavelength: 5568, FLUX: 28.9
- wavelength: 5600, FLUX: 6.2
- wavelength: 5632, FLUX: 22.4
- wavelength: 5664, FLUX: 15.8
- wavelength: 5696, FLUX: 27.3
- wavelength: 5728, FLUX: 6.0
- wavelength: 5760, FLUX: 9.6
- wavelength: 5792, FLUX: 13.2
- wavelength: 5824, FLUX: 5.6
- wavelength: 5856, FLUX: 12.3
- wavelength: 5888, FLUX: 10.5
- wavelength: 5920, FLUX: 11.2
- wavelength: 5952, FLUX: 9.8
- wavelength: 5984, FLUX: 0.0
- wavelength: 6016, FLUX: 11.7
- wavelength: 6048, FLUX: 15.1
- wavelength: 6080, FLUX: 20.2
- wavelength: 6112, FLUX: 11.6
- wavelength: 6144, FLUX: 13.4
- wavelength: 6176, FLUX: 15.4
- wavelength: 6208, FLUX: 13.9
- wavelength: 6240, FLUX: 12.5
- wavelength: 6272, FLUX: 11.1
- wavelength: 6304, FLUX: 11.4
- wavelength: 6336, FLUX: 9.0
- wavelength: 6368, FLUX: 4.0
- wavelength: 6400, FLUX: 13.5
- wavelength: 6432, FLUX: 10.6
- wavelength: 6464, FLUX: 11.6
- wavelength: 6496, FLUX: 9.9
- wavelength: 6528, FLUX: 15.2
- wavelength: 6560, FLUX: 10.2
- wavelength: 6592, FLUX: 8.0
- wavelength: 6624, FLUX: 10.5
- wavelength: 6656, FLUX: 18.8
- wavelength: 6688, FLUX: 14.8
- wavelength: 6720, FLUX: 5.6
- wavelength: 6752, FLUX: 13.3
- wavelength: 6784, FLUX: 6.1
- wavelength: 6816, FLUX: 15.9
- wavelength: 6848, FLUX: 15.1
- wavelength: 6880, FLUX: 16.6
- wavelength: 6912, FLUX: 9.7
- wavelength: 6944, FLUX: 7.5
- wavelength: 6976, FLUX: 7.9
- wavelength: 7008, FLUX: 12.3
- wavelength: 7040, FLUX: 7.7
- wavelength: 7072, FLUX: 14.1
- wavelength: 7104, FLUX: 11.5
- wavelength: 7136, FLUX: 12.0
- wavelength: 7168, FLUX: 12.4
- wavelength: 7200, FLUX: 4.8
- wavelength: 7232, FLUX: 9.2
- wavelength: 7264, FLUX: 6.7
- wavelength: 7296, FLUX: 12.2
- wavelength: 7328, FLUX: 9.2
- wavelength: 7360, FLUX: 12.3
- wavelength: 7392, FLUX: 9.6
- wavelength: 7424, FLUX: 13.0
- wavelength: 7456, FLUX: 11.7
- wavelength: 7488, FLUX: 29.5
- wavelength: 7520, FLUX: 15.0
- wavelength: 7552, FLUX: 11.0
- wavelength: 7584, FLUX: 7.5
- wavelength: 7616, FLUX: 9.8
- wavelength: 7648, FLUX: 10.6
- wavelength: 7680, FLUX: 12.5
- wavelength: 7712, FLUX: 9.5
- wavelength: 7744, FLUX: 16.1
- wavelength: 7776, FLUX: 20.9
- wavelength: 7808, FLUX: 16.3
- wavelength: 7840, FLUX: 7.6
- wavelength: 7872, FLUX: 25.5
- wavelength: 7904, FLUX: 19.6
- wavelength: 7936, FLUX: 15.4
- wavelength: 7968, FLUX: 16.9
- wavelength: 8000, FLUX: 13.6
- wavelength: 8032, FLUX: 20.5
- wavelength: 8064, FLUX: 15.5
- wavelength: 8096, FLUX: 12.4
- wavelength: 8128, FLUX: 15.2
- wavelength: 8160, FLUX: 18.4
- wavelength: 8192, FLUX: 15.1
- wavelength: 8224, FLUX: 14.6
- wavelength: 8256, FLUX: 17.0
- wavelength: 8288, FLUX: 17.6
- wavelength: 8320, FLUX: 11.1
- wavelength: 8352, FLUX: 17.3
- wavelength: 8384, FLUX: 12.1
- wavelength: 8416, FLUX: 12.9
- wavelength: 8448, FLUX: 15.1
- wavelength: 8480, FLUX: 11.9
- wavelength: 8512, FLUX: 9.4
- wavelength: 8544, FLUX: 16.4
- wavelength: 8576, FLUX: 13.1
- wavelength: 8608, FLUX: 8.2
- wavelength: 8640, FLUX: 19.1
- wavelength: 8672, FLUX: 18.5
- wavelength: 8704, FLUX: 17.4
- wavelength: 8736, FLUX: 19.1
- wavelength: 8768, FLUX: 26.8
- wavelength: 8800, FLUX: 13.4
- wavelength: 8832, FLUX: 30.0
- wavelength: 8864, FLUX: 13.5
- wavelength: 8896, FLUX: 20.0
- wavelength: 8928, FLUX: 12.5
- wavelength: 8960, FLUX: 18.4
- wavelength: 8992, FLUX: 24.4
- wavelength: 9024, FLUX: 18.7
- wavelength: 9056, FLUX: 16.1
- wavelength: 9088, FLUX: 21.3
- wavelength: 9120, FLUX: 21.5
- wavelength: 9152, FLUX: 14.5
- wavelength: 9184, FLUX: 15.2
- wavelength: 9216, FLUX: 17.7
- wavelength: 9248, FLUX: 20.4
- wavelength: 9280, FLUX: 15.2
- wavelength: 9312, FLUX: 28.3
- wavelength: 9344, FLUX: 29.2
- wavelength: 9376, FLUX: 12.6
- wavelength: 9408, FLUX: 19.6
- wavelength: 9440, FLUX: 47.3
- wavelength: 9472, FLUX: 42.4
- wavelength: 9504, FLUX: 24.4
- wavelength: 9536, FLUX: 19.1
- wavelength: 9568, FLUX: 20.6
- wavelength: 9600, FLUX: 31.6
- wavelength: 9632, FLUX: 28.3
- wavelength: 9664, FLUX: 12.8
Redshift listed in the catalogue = 1.010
